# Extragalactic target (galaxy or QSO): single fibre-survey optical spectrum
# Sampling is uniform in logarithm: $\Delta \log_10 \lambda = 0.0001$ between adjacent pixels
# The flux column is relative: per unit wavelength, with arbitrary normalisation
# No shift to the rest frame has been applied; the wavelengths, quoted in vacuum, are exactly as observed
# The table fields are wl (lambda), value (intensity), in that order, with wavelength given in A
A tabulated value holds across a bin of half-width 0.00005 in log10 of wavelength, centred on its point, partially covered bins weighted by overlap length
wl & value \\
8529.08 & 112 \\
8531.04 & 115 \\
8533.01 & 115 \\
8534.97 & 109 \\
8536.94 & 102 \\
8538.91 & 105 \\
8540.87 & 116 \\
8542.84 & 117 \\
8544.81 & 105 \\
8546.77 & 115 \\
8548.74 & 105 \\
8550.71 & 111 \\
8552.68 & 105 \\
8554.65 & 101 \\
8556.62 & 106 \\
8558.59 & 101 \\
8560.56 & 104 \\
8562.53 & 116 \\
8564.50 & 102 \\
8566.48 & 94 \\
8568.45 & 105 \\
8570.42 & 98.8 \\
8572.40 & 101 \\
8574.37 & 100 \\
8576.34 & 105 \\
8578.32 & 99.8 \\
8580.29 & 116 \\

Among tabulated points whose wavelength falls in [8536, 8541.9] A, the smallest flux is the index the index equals 102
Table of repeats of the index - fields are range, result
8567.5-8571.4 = 98.8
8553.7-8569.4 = 94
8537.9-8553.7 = 105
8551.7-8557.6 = 101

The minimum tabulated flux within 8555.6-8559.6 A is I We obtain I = 101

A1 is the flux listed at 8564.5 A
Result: 102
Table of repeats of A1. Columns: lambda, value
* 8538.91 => 105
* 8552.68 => 105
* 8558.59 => 101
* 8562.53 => 116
